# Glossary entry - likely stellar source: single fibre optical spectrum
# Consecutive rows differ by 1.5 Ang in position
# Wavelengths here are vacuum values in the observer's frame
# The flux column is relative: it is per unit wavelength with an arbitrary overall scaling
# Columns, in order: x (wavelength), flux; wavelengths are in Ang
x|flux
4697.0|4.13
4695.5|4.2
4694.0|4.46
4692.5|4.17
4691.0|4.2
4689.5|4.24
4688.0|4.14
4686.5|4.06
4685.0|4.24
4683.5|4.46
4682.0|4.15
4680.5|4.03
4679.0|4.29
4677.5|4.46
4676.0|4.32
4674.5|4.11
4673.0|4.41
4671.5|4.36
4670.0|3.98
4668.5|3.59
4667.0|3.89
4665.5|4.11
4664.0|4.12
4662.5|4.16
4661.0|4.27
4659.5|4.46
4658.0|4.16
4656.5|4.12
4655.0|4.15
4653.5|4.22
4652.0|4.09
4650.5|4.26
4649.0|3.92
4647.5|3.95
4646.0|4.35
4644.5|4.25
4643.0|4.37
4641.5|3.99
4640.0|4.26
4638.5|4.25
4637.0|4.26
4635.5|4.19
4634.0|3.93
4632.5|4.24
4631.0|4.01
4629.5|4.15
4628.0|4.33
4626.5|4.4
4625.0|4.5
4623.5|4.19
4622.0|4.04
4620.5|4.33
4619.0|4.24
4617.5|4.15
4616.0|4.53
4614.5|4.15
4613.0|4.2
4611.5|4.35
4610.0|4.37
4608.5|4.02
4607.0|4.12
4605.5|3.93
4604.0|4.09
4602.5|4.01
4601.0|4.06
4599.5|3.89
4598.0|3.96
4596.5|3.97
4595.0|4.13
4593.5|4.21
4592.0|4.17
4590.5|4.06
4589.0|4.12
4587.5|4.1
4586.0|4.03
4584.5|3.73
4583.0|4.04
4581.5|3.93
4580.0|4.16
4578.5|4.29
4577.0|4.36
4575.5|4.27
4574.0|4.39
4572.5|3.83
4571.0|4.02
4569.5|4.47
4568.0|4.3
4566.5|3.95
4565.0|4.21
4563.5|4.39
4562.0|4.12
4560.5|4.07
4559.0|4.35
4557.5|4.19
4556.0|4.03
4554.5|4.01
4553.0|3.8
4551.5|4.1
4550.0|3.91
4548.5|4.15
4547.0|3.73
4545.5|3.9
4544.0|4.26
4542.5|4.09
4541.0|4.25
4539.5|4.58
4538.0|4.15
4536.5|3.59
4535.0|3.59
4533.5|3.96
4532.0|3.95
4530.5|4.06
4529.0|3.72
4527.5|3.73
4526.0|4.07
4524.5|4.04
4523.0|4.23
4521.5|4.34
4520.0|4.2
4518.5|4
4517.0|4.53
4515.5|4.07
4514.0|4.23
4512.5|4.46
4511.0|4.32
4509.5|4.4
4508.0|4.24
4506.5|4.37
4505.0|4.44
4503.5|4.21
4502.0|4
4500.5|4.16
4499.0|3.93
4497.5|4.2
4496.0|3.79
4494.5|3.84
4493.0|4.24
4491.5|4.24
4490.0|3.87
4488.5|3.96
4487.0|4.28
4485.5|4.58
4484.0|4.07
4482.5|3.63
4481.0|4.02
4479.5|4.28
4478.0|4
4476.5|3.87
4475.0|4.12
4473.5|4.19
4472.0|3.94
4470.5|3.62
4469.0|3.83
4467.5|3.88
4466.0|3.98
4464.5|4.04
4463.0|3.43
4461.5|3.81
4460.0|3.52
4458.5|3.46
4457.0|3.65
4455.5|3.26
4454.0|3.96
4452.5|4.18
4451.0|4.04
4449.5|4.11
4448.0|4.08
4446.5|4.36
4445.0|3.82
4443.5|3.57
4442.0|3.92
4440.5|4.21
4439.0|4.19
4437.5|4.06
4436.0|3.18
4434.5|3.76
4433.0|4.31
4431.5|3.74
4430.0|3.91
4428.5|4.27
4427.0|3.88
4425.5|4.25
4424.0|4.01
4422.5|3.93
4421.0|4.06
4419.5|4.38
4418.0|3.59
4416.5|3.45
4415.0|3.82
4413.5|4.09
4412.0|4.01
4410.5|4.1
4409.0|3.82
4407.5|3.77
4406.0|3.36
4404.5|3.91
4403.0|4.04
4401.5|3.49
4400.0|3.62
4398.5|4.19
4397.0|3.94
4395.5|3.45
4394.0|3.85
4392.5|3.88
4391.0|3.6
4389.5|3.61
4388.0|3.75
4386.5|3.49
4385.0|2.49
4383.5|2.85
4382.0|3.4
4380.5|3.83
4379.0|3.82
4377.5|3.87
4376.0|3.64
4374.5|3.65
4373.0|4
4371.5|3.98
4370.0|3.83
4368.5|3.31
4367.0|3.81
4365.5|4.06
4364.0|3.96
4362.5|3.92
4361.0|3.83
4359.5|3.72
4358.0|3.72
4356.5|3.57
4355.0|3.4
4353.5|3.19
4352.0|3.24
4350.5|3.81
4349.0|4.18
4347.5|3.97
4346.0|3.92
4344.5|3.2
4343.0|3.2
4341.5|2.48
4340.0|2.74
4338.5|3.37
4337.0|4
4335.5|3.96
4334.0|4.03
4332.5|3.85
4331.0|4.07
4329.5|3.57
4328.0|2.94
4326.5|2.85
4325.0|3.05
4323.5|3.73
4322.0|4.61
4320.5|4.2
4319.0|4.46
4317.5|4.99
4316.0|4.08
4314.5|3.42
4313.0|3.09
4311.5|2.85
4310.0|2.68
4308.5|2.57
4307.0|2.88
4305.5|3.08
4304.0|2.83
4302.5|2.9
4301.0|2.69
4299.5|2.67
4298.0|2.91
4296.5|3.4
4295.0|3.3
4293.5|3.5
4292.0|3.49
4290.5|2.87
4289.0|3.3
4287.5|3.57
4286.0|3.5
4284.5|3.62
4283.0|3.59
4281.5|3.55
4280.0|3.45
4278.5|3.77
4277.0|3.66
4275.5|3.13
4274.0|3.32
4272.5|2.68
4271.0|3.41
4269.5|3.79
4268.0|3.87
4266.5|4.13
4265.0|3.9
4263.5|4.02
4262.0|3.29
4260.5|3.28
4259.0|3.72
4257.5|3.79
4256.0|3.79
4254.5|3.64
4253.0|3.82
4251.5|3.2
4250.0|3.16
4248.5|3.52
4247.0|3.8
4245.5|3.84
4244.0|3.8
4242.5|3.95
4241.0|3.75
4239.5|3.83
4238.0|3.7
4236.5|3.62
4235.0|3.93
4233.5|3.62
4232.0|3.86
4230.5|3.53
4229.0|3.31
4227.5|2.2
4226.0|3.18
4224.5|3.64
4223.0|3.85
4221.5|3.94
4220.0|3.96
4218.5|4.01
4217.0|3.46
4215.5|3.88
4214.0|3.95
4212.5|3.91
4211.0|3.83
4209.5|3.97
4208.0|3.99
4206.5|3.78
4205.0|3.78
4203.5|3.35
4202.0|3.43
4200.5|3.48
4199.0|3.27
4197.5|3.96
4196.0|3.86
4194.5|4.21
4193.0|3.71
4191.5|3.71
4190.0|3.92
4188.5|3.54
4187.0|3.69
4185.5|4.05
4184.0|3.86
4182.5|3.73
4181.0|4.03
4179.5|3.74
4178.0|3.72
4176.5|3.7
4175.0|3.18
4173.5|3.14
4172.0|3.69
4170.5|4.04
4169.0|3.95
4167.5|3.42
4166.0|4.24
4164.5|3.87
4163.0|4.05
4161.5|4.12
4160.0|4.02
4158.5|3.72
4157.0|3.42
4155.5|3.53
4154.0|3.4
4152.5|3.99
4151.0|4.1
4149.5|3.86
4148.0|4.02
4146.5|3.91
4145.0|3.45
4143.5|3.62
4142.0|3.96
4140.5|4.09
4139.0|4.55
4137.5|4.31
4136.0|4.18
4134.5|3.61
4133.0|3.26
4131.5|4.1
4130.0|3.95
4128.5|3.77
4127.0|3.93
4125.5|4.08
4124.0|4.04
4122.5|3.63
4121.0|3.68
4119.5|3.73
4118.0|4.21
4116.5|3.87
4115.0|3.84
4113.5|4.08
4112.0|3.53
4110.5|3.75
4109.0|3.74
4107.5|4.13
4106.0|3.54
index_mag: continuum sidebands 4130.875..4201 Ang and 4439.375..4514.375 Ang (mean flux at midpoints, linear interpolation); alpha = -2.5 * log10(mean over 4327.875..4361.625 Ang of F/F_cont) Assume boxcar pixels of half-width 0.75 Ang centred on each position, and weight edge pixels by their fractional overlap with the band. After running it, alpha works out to 0.10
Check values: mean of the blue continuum 3.81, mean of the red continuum 4.01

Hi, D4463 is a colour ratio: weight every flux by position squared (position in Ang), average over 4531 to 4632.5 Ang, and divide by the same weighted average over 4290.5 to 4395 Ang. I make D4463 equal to 1.30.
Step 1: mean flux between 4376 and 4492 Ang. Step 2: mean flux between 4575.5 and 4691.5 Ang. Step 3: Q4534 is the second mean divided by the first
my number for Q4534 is 1.08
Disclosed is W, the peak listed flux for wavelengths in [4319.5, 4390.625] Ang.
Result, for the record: 4.61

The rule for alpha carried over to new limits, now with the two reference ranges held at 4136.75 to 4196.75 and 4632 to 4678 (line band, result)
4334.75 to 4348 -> 0.157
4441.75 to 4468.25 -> 0.053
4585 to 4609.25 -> 0.020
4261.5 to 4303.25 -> 0.150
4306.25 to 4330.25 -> 0.127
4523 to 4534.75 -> 0.038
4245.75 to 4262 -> 0.094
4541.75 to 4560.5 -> 0.013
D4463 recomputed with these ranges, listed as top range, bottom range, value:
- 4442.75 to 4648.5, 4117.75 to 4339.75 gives 1.29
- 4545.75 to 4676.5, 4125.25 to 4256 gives 1.34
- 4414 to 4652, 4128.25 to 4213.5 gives 1.26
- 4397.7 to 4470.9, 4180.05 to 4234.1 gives 1.16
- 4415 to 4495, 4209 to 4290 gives 1.20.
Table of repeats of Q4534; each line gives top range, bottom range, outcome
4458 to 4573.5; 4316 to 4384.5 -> 1.10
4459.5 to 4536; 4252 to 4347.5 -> 1.17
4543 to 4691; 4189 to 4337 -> 1.16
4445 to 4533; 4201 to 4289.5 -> 1.11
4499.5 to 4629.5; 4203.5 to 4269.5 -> 1.12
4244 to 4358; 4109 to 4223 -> 0.91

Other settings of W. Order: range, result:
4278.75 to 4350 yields 4.99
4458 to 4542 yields 4.58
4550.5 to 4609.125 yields 4.47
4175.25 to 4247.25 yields 4.21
